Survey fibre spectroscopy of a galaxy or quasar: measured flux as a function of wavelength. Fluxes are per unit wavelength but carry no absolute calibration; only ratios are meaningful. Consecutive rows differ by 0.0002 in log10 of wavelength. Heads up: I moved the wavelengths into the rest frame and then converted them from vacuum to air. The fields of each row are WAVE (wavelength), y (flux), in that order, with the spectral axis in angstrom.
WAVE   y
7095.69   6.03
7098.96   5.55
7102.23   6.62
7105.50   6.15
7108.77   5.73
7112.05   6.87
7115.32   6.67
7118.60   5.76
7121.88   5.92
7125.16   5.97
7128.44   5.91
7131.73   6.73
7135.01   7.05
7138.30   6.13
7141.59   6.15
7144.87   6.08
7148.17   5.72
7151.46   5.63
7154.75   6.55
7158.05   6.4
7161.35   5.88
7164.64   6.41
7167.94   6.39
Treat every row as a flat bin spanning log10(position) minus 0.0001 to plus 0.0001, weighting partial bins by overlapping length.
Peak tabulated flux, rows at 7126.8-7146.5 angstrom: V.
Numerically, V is 7.05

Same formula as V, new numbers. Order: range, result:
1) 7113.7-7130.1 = 6.67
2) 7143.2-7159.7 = 6.55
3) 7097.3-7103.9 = 6.62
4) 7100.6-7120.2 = 6.87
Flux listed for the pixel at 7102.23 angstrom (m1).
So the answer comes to 6.62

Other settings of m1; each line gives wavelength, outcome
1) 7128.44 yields 5.91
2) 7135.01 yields 7.05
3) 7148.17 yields 5.72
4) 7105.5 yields 6.15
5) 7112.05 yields 6.87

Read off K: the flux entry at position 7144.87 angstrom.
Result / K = 6.08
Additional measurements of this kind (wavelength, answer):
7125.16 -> 5.97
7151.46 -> 5.63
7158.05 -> 6.4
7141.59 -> 6.15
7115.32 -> 6.67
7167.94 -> 6.39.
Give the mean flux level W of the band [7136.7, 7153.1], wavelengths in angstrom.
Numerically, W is 5.94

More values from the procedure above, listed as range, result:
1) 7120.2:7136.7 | 6.31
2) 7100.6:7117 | 6.41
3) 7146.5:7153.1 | 5.67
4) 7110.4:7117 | 6.76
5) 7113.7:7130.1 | 6.04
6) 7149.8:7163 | 6.12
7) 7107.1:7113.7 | 6.3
